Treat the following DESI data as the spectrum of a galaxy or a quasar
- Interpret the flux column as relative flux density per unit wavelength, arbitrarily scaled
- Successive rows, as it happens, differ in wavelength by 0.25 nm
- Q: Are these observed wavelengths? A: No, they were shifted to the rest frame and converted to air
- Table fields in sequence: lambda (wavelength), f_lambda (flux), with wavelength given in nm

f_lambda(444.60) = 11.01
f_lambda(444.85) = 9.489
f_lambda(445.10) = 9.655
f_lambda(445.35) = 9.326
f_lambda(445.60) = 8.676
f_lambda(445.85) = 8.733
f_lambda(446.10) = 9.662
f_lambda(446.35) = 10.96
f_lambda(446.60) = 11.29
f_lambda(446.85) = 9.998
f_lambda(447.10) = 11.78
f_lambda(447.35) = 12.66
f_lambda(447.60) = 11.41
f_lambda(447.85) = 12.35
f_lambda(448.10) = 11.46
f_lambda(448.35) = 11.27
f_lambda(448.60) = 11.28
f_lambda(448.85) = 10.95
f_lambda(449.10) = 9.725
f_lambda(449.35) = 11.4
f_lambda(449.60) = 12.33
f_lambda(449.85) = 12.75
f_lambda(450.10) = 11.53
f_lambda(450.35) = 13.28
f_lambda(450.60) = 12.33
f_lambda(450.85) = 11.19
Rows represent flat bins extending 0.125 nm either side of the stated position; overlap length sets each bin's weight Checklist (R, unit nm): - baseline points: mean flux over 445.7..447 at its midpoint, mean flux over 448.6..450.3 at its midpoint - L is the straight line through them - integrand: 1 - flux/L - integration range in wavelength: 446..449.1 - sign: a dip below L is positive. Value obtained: -0.16 nm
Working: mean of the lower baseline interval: 10.1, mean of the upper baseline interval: 11.5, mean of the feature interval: 11.2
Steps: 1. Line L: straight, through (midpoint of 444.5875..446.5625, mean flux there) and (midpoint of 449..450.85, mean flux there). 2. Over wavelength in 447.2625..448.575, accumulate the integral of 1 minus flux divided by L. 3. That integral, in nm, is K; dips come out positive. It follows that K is -0.11 nm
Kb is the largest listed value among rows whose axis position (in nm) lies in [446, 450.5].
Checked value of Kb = 13.28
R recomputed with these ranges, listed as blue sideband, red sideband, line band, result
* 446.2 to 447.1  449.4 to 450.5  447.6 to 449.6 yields 0.080 nm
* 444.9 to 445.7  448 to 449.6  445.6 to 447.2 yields -0.064 nm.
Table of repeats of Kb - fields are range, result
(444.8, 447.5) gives 12.66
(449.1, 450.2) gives 12.75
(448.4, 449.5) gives 11.4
